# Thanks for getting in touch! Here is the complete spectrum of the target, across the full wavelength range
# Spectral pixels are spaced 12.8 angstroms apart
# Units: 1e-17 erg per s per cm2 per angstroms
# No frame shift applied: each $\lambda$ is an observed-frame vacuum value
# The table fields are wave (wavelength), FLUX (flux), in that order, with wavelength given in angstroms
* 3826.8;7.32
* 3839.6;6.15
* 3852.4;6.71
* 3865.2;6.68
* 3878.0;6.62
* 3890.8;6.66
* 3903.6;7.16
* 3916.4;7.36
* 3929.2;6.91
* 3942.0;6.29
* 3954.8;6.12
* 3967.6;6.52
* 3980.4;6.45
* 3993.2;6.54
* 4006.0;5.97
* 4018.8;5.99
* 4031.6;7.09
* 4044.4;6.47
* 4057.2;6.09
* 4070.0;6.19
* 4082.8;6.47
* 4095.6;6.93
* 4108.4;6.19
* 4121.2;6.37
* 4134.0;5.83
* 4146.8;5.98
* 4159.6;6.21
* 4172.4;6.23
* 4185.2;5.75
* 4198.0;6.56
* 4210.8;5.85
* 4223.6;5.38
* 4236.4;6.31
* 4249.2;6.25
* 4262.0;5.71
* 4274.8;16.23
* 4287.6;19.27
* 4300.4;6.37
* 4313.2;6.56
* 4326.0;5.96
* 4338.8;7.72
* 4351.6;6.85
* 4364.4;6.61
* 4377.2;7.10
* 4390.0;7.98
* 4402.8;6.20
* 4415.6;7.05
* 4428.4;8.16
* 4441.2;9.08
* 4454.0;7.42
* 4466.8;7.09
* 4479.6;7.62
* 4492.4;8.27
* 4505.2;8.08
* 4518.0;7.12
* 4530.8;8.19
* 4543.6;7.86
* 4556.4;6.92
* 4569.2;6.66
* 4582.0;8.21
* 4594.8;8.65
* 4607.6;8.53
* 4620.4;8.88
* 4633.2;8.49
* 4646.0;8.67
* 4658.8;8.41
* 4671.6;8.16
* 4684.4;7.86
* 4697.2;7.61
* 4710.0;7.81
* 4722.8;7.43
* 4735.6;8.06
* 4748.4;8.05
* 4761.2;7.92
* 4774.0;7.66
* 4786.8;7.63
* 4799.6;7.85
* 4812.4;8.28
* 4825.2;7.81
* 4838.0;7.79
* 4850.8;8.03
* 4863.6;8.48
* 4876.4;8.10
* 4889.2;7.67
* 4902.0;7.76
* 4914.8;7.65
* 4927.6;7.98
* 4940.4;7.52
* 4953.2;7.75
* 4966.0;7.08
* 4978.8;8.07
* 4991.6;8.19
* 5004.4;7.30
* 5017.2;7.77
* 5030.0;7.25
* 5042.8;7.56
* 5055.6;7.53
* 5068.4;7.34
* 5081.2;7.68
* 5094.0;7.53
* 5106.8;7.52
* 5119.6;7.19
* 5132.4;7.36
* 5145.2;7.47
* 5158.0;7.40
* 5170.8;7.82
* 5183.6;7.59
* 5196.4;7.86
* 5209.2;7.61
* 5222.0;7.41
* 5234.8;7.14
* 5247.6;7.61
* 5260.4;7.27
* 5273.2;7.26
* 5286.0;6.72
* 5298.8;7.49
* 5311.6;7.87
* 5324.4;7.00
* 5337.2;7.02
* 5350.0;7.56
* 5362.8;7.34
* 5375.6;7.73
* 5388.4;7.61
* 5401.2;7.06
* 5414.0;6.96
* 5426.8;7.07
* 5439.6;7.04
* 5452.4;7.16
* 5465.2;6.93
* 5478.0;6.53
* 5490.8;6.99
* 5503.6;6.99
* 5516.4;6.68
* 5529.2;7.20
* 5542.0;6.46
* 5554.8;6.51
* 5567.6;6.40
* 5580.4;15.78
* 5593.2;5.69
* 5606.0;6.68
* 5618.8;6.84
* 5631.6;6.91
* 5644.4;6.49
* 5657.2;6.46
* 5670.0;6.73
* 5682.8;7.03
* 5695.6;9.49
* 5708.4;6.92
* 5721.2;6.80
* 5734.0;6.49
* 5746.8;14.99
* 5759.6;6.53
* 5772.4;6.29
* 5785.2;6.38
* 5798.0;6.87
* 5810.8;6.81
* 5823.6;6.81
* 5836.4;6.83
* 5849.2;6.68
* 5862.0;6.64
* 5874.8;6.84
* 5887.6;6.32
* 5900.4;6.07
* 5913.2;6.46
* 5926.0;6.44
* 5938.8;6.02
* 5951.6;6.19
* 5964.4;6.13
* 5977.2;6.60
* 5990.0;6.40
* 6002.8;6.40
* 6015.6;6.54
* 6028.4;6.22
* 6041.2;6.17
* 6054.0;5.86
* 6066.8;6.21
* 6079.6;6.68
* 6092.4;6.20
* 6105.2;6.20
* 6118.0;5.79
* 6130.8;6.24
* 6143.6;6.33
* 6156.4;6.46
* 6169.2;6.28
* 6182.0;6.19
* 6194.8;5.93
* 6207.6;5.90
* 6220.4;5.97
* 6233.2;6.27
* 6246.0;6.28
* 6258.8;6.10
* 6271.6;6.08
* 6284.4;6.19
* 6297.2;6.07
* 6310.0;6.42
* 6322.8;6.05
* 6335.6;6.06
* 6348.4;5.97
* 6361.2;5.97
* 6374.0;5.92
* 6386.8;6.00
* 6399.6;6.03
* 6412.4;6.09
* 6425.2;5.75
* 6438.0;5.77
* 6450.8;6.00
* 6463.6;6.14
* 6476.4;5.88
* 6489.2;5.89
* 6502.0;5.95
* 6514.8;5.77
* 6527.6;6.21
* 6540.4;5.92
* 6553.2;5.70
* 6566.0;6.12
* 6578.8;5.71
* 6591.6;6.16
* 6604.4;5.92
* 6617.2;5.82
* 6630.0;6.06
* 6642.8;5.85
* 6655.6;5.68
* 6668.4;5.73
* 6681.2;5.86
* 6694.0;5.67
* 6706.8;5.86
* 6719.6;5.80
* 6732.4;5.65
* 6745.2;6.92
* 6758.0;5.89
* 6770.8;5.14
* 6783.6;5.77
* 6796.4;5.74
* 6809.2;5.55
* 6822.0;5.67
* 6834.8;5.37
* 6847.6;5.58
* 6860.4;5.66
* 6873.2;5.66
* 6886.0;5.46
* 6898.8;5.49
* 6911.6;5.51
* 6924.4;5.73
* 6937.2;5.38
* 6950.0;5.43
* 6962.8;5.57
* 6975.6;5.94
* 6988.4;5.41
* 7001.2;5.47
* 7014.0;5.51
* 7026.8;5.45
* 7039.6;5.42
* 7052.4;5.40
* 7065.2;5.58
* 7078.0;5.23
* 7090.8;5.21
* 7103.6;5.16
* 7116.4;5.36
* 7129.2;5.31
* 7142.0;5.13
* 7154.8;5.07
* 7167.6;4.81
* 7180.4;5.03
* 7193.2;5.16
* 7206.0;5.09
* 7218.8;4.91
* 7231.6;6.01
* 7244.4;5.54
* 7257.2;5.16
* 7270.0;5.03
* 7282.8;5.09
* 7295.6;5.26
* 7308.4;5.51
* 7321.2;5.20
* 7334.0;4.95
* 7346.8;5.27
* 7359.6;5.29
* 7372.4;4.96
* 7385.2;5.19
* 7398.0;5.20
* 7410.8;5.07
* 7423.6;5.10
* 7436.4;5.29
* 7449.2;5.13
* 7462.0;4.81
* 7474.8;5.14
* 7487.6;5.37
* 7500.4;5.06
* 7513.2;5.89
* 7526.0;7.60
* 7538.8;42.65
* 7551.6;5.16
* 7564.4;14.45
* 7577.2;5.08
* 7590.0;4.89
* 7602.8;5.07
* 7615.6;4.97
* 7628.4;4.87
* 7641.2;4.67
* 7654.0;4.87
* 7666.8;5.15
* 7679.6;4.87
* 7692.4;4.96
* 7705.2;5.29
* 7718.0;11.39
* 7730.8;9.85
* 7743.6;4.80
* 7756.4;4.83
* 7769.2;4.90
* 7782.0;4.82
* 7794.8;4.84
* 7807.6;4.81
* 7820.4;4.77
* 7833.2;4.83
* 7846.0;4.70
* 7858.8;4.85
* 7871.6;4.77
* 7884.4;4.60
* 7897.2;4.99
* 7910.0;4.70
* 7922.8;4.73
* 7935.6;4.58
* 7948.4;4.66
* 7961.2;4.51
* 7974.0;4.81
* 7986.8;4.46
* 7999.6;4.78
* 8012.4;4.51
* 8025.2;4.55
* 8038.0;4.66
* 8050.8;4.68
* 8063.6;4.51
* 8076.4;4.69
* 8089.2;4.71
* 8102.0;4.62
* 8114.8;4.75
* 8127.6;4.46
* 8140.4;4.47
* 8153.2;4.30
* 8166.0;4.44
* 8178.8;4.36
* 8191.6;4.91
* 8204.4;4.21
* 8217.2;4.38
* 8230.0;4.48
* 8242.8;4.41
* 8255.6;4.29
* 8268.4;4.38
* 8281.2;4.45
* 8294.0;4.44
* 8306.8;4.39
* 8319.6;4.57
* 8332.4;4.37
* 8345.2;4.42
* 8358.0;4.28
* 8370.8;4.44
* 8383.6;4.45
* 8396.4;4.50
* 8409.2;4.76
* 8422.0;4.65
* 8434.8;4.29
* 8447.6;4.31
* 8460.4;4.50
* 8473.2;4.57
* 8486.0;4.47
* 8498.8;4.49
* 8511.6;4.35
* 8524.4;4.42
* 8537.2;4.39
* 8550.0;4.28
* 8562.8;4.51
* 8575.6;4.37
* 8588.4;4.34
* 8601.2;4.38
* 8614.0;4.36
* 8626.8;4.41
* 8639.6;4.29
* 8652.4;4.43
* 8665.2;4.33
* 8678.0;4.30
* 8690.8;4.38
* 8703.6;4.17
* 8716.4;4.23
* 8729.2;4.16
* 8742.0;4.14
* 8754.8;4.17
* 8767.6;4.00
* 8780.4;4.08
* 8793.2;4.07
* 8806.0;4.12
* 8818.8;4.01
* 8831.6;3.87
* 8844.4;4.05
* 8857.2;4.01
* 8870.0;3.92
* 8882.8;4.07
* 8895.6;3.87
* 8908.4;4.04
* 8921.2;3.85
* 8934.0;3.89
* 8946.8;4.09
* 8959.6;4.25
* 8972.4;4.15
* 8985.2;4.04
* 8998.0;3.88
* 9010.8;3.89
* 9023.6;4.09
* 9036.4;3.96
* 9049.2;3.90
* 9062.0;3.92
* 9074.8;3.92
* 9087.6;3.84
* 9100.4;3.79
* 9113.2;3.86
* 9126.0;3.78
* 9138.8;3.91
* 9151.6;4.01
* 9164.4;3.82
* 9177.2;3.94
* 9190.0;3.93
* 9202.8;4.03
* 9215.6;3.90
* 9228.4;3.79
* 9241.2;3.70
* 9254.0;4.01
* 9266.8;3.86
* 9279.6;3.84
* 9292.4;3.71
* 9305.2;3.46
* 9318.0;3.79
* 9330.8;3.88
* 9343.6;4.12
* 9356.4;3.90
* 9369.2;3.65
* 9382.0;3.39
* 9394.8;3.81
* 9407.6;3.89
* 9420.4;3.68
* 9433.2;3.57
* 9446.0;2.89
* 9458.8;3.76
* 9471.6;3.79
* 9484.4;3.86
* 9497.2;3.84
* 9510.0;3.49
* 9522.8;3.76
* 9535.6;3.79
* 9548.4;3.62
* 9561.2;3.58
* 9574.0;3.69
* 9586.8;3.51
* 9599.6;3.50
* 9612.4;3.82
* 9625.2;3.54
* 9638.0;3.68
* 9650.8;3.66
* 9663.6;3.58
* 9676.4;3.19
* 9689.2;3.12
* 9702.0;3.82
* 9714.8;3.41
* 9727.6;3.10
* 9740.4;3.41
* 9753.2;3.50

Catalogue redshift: 0.148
